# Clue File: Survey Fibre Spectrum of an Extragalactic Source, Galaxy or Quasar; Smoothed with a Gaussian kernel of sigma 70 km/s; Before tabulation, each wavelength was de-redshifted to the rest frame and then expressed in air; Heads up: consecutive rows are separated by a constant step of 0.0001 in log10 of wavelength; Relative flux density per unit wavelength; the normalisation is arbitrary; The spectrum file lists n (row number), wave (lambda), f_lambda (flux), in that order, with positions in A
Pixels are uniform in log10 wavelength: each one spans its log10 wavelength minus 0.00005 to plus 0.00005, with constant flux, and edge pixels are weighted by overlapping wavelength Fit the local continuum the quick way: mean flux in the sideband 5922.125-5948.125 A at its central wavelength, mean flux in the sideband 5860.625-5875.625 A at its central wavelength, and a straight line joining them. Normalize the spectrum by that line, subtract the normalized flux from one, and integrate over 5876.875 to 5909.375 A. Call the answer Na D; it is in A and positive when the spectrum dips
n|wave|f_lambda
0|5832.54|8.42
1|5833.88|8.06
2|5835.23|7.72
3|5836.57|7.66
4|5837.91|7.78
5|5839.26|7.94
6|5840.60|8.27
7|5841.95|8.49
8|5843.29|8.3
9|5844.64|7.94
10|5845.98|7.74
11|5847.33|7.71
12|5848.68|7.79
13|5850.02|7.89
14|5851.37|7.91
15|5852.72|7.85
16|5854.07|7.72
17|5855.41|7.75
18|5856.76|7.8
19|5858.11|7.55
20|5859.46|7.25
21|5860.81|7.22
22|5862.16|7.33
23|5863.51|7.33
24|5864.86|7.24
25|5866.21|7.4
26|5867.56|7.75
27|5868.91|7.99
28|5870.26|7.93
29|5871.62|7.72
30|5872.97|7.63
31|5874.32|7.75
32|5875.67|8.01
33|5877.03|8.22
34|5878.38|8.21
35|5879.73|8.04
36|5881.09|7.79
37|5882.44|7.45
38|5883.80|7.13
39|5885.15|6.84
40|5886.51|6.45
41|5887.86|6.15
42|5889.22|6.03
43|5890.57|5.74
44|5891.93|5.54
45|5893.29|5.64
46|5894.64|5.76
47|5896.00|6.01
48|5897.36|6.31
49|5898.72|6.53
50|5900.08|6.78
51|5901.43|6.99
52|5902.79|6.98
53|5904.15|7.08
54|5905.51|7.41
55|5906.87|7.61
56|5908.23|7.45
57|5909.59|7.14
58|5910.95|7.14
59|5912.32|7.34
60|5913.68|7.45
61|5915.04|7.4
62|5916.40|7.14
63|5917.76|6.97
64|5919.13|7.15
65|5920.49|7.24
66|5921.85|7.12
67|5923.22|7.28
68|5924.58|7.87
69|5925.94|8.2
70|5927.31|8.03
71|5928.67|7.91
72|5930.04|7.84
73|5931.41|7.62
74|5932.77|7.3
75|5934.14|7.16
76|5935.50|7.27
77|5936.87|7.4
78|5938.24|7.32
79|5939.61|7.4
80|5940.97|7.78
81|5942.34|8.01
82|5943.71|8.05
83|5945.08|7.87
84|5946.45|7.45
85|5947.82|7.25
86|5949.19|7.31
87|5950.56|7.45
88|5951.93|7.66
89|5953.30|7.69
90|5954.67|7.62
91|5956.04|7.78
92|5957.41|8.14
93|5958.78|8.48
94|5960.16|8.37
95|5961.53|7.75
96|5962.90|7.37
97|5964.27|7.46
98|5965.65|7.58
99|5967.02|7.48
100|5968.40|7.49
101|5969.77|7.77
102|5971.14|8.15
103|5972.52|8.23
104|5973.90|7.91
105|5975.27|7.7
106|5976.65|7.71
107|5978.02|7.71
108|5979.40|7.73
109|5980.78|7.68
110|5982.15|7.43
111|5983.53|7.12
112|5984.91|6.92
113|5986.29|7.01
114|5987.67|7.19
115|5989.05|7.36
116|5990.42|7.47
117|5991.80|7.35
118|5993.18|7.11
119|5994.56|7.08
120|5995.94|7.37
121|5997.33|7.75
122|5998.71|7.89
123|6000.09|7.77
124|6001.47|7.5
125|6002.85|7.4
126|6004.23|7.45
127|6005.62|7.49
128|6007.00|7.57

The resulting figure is 3.4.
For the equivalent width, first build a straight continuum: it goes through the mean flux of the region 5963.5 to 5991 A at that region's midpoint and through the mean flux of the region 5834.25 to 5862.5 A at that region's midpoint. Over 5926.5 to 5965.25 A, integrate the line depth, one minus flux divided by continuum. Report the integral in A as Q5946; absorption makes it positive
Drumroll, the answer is -0.3 A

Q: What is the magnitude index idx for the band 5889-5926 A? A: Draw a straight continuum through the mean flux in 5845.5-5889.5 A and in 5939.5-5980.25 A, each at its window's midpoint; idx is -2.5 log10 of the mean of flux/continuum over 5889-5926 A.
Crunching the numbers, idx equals 0.111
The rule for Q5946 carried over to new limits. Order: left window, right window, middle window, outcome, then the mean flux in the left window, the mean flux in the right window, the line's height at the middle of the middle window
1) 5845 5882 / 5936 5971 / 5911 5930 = 0.6 A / 7.72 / 7.68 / 7.7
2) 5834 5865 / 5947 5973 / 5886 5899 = 2.9 A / 7.76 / 7.73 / 7.75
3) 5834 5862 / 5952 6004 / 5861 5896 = 2.8 A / 7.81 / 7.61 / 7.76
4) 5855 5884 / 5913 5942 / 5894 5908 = 1.5 A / 7.66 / 7.48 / 7.56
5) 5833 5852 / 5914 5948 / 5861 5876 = 0.4 A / 7.95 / 7.52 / 7.82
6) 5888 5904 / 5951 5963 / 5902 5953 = -2.8 A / 6.24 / 7.89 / 7.09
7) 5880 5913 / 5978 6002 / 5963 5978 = -1.0 A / 6.74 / 7.4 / 7.26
